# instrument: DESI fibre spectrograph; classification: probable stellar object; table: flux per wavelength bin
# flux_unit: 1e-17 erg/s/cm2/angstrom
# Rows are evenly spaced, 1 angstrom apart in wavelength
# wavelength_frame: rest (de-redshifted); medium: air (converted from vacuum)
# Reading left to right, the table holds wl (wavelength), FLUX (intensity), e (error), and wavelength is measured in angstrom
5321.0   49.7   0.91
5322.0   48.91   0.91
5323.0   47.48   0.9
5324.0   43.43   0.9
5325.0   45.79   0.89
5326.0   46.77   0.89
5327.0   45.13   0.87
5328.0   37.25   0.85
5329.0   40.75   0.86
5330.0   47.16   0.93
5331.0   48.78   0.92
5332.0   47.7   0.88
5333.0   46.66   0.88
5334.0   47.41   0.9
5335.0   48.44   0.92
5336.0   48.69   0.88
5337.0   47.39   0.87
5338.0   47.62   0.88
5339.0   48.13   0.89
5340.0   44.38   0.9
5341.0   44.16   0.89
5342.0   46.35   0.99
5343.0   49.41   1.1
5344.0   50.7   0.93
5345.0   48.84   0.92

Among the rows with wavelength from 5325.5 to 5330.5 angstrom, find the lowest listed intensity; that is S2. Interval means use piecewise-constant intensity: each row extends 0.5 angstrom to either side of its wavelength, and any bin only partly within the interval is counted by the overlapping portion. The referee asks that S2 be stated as 37.25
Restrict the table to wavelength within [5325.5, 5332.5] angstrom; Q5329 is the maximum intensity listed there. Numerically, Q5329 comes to 48.78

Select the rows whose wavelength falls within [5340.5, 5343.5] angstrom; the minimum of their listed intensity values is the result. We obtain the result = 44.16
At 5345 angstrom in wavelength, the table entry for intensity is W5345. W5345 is 48.84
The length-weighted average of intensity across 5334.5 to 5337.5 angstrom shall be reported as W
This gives 48.2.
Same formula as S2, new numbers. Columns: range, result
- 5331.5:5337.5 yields 46.66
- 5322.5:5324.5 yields 43.43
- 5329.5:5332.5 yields 47.16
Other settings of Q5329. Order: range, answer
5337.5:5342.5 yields 48.13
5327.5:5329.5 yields 40.75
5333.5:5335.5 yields 48.44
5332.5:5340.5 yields 48.69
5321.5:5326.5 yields 48.91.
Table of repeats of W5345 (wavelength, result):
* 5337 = 47.39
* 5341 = 44.16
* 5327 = 45.13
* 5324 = 43.43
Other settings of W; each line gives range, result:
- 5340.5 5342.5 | 45.3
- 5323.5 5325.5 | 44.6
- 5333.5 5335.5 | 47.9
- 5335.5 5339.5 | 48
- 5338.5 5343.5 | 46.5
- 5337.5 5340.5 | 46.7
